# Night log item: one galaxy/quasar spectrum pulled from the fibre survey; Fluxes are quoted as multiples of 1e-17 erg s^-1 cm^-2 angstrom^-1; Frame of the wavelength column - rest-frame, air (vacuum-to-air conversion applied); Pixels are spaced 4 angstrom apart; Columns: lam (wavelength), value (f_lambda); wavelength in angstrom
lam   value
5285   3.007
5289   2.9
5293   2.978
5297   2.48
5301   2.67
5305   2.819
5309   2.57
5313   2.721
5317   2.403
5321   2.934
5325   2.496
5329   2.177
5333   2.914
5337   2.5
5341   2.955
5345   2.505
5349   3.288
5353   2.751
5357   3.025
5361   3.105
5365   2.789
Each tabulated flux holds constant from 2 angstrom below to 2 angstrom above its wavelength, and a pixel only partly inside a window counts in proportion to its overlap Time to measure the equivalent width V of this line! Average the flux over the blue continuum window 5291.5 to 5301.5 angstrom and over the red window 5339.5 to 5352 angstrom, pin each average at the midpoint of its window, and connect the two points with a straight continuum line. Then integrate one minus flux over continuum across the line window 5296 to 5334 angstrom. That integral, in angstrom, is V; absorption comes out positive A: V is 2.2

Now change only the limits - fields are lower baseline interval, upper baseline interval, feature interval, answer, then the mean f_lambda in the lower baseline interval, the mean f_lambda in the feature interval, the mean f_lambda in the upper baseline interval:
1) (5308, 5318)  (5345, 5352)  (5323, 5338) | 1.4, 2.58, 2.52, 2.99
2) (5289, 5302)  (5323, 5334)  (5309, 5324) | -0.4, 2.74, 2.66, 2.49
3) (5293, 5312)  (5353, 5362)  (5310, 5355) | 2.5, 2.68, 2.69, 2.99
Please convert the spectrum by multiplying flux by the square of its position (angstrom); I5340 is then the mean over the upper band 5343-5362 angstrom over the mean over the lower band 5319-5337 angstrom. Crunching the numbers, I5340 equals 1.13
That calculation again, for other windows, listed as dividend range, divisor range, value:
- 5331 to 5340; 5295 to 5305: 1.06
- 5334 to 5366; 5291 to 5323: 1.08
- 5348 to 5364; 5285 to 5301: 1.10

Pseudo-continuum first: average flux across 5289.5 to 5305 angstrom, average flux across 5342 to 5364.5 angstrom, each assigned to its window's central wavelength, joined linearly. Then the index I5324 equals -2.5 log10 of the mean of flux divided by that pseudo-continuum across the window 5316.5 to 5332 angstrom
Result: 0.12 mag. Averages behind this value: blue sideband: 2.74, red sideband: 2.93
